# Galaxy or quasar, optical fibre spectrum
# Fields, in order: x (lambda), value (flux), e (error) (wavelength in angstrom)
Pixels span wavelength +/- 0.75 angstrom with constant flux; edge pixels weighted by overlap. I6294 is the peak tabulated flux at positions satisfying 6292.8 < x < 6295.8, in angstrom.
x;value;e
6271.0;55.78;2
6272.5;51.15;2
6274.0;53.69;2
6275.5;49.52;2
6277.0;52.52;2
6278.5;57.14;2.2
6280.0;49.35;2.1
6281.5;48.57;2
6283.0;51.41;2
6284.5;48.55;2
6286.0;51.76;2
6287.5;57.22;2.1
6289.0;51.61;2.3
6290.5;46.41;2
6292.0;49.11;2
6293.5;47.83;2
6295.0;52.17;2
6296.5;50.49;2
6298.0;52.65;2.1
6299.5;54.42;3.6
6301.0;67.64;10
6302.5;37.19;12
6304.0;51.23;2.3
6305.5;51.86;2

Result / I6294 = 52.17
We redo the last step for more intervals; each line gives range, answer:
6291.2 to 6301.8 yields 67.64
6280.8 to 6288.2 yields 57.22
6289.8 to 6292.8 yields 49.11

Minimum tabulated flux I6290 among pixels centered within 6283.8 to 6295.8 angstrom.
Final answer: 46.41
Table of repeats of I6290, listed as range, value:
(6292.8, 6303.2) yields 37.19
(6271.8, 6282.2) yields 48.57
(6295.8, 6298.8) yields 50.49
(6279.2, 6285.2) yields 48.55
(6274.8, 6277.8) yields 49.52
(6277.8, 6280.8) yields 49.35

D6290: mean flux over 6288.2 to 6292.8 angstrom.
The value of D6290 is 49.1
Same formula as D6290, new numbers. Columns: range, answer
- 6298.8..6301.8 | 60.7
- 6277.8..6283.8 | 51.5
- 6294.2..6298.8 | 51.8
